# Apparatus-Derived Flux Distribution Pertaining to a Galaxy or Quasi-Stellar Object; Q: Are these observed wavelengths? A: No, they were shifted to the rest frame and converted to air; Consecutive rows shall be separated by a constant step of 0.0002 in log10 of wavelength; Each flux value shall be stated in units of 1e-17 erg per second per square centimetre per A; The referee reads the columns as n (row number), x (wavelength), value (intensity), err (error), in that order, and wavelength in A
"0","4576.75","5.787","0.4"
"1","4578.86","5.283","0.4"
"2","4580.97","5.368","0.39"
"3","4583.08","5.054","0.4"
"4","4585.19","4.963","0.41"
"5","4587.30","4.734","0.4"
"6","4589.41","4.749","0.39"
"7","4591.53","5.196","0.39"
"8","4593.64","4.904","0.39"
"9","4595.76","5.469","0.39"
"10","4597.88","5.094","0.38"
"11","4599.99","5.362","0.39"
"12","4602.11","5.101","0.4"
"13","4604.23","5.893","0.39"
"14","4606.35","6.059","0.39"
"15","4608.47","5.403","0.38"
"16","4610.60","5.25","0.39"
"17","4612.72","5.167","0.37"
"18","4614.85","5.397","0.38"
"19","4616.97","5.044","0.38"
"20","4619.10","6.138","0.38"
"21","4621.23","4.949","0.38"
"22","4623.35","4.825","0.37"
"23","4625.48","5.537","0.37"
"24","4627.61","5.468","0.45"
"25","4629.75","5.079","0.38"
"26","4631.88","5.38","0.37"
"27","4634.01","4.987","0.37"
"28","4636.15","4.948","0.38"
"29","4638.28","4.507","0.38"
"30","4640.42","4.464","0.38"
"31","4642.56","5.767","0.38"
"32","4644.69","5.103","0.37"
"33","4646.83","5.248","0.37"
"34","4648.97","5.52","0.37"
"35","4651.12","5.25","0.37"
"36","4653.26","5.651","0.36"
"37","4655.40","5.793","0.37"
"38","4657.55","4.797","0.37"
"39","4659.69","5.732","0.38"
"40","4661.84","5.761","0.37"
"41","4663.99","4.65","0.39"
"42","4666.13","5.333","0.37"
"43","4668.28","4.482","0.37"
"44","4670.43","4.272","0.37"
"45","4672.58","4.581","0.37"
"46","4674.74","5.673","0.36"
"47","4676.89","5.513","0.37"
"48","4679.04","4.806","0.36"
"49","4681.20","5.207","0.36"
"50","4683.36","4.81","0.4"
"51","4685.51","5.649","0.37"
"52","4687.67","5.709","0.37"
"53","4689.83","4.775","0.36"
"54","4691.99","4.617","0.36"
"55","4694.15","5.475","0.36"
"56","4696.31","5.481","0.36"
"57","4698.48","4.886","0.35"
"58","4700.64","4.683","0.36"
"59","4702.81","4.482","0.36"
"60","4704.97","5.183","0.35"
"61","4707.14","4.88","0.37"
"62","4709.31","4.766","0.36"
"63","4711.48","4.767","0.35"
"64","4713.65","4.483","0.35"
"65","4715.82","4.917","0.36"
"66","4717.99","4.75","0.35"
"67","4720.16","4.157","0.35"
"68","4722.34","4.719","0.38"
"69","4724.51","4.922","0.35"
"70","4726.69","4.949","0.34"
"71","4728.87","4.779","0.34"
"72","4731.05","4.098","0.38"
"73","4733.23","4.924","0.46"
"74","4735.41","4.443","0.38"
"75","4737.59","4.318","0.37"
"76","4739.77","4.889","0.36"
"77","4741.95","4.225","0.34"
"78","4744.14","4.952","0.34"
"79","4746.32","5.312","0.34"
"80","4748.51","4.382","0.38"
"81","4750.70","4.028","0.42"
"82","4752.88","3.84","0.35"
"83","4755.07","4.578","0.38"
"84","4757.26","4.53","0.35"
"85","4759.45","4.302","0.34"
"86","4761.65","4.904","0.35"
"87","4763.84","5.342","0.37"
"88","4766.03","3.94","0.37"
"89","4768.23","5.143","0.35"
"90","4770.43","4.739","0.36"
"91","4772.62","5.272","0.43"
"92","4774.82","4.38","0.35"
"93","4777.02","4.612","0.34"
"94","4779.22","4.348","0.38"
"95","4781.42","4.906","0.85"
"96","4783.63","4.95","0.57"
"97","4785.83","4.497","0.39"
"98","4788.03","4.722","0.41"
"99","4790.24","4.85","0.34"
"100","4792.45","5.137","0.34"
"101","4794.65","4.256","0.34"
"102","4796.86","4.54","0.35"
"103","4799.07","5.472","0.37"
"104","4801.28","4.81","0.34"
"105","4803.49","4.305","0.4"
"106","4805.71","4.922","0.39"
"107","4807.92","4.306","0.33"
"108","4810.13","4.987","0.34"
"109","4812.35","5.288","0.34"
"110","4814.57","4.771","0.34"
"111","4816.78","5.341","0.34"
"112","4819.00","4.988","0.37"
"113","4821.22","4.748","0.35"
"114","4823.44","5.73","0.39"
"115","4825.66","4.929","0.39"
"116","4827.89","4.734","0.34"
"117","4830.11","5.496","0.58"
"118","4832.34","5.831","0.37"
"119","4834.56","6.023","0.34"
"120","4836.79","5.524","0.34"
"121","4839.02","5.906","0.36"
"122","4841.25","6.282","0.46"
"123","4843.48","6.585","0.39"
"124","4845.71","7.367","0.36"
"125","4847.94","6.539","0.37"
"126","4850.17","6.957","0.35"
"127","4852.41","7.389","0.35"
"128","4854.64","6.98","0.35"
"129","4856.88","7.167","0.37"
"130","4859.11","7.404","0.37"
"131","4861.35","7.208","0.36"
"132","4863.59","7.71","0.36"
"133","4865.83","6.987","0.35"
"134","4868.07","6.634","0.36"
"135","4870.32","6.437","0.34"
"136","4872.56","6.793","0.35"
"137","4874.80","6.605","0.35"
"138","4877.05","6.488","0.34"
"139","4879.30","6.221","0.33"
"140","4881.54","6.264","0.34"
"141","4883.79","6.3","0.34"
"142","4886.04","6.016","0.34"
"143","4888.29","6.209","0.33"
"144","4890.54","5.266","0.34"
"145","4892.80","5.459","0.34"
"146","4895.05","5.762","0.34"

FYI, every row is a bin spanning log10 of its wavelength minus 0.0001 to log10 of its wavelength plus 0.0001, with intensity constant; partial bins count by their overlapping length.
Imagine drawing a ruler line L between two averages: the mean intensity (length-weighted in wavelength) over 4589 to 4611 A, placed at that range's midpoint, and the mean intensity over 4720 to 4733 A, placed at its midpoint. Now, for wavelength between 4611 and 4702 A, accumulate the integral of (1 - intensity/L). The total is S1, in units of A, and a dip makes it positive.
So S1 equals -2.53 A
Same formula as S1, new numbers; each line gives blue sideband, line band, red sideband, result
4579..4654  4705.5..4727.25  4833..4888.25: 4.0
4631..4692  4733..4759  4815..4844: 4.0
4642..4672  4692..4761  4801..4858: 9.3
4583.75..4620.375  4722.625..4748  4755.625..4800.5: 0.9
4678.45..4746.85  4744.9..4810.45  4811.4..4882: 10.0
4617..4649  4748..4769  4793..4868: 4.1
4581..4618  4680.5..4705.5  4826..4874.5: 2.8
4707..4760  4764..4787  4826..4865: 2.6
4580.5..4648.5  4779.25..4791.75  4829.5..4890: 2.8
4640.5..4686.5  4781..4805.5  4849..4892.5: 5.4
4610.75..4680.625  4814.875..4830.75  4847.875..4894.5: 3.0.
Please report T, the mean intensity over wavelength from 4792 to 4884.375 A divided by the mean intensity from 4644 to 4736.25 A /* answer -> 1.19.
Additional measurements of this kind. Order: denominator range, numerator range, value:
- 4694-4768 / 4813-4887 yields 1.34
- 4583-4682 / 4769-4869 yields 1.07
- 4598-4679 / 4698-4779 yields 0.89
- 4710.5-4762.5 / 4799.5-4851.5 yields 1.20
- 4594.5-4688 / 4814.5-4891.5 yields 1.19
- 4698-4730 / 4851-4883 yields 1.45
